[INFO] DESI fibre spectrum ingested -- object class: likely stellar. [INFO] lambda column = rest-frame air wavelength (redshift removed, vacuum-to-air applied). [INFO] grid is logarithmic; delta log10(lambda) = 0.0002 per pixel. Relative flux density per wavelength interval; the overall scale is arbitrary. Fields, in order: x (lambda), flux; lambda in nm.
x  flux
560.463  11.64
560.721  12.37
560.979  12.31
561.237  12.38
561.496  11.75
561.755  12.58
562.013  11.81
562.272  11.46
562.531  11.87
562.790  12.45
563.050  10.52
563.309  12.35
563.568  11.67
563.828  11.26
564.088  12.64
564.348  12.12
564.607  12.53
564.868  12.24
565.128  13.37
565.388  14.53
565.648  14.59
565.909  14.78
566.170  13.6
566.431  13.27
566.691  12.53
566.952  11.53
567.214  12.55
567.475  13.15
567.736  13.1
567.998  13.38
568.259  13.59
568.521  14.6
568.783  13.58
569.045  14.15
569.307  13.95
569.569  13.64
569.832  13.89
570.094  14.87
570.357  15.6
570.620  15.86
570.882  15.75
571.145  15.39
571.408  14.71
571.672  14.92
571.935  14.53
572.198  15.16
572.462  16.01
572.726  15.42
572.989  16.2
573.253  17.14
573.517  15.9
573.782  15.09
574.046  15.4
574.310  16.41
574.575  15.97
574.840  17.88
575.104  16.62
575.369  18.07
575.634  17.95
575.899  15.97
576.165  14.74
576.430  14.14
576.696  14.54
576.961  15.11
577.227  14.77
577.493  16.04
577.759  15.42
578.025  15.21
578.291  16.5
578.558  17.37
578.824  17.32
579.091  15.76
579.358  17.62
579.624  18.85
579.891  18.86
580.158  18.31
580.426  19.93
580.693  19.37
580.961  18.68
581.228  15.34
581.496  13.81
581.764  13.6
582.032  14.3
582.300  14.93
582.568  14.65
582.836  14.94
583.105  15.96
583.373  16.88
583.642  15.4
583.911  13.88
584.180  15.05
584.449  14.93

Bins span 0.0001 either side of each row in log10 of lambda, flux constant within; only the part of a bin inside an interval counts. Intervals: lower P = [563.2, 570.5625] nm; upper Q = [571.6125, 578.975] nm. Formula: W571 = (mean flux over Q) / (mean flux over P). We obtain 1.19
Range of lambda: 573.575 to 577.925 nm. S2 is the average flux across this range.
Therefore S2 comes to 15.9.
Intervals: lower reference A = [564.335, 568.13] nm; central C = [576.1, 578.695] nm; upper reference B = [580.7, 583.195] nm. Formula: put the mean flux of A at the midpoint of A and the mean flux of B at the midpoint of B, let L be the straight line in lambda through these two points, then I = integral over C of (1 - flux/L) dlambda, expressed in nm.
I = -0.122 nm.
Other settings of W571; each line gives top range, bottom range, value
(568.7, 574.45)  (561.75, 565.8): 1.23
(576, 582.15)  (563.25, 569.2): 1.25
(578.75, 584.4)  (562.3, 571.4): 1.22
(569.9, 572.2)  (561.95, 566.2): 1.21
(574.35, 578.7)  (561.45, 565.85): 1.29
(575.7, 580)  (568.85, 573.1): 1.08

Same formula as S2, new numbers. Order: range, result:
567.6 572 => 14.4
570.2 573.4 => 15.6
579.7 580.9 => 19.1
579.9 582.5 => 16.5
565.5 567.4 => 13.3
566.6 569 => 13.2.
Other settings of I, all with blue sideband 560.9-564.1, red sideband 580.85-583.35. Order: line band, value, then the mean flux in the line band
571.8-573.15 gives -0.19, 15.5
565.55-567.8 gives -0.11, 13.2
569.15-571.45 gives -0.29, 14.9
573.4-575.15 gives -0.29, 16.2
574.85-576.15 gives -0.27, 17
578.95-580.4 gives -0.32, 18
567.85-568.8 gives -0.07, 13.8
